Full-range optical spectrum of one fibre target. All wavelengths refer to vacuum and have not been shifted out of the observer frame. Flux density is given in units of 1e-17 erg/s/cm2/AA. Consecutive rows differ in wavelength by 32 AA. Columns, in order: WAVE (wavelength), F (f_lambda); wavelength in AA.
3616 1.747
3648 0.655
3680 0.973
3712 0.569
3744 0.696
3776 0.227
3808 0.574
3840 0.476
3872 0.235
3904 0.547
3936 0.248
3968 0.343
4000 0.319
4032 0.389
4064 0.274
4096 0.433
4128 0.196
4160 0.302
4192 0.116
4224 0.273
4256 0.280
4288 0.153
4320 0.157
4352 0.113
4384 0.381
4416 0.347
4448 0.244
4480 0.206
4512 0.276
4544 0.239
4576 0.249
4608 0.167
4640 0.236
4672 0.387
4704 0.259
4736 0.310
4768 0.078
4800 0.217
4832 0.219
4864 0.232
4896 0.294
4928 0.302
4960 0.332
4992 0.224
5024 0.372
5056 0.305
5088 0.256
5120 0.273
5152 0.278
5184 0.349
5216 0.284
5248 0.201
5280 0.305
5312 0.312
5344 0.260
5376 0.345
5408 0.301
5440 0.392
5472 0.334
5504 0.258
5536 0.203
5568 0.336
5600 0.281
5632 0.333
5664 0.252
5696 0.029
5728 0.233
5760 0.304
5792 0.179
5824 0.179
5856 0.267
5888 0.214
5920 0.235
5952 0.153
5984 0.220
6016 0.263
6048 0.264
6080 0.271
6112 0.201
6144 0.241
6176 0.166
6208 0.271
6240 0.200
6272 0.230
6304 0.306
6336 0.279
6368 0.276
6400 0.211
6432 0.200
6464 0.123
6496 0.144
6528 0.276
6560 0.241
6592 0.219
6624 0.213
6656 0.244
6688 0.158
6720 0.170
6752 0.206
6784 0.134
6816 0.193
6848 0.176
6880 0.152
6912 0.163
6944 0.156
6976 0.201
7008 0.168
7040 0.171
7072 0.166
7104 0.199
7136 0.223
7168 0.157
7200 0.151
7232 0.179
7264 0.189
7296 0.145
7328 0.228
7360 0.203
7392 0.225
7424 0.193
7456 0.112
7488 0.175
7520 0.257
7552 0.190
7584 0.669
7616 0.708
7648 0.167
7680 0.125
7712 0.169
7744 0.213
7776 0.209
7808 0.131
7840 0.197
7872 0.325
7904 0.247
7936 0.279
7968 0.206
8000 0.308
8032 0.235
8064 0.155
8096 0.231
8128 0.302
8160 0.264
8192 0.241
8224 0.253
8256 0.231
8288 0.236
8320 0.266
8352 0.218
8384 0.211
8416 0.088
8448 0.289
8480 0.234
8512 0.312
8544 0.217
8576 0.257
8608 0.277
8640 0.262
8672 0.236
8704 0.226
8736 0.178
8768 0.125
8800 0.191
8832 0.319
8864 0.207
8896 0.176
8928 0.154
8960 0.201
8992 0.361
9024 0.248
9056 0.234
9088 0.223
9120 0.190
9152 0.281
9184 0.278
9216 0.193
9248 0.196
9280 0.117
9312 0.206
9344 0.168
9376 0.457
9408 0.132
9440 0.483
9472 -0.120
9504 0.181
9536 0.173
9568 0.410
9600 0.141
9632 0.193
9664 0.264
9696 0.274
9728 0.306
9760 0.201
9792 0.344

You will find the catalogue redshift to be 1.038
